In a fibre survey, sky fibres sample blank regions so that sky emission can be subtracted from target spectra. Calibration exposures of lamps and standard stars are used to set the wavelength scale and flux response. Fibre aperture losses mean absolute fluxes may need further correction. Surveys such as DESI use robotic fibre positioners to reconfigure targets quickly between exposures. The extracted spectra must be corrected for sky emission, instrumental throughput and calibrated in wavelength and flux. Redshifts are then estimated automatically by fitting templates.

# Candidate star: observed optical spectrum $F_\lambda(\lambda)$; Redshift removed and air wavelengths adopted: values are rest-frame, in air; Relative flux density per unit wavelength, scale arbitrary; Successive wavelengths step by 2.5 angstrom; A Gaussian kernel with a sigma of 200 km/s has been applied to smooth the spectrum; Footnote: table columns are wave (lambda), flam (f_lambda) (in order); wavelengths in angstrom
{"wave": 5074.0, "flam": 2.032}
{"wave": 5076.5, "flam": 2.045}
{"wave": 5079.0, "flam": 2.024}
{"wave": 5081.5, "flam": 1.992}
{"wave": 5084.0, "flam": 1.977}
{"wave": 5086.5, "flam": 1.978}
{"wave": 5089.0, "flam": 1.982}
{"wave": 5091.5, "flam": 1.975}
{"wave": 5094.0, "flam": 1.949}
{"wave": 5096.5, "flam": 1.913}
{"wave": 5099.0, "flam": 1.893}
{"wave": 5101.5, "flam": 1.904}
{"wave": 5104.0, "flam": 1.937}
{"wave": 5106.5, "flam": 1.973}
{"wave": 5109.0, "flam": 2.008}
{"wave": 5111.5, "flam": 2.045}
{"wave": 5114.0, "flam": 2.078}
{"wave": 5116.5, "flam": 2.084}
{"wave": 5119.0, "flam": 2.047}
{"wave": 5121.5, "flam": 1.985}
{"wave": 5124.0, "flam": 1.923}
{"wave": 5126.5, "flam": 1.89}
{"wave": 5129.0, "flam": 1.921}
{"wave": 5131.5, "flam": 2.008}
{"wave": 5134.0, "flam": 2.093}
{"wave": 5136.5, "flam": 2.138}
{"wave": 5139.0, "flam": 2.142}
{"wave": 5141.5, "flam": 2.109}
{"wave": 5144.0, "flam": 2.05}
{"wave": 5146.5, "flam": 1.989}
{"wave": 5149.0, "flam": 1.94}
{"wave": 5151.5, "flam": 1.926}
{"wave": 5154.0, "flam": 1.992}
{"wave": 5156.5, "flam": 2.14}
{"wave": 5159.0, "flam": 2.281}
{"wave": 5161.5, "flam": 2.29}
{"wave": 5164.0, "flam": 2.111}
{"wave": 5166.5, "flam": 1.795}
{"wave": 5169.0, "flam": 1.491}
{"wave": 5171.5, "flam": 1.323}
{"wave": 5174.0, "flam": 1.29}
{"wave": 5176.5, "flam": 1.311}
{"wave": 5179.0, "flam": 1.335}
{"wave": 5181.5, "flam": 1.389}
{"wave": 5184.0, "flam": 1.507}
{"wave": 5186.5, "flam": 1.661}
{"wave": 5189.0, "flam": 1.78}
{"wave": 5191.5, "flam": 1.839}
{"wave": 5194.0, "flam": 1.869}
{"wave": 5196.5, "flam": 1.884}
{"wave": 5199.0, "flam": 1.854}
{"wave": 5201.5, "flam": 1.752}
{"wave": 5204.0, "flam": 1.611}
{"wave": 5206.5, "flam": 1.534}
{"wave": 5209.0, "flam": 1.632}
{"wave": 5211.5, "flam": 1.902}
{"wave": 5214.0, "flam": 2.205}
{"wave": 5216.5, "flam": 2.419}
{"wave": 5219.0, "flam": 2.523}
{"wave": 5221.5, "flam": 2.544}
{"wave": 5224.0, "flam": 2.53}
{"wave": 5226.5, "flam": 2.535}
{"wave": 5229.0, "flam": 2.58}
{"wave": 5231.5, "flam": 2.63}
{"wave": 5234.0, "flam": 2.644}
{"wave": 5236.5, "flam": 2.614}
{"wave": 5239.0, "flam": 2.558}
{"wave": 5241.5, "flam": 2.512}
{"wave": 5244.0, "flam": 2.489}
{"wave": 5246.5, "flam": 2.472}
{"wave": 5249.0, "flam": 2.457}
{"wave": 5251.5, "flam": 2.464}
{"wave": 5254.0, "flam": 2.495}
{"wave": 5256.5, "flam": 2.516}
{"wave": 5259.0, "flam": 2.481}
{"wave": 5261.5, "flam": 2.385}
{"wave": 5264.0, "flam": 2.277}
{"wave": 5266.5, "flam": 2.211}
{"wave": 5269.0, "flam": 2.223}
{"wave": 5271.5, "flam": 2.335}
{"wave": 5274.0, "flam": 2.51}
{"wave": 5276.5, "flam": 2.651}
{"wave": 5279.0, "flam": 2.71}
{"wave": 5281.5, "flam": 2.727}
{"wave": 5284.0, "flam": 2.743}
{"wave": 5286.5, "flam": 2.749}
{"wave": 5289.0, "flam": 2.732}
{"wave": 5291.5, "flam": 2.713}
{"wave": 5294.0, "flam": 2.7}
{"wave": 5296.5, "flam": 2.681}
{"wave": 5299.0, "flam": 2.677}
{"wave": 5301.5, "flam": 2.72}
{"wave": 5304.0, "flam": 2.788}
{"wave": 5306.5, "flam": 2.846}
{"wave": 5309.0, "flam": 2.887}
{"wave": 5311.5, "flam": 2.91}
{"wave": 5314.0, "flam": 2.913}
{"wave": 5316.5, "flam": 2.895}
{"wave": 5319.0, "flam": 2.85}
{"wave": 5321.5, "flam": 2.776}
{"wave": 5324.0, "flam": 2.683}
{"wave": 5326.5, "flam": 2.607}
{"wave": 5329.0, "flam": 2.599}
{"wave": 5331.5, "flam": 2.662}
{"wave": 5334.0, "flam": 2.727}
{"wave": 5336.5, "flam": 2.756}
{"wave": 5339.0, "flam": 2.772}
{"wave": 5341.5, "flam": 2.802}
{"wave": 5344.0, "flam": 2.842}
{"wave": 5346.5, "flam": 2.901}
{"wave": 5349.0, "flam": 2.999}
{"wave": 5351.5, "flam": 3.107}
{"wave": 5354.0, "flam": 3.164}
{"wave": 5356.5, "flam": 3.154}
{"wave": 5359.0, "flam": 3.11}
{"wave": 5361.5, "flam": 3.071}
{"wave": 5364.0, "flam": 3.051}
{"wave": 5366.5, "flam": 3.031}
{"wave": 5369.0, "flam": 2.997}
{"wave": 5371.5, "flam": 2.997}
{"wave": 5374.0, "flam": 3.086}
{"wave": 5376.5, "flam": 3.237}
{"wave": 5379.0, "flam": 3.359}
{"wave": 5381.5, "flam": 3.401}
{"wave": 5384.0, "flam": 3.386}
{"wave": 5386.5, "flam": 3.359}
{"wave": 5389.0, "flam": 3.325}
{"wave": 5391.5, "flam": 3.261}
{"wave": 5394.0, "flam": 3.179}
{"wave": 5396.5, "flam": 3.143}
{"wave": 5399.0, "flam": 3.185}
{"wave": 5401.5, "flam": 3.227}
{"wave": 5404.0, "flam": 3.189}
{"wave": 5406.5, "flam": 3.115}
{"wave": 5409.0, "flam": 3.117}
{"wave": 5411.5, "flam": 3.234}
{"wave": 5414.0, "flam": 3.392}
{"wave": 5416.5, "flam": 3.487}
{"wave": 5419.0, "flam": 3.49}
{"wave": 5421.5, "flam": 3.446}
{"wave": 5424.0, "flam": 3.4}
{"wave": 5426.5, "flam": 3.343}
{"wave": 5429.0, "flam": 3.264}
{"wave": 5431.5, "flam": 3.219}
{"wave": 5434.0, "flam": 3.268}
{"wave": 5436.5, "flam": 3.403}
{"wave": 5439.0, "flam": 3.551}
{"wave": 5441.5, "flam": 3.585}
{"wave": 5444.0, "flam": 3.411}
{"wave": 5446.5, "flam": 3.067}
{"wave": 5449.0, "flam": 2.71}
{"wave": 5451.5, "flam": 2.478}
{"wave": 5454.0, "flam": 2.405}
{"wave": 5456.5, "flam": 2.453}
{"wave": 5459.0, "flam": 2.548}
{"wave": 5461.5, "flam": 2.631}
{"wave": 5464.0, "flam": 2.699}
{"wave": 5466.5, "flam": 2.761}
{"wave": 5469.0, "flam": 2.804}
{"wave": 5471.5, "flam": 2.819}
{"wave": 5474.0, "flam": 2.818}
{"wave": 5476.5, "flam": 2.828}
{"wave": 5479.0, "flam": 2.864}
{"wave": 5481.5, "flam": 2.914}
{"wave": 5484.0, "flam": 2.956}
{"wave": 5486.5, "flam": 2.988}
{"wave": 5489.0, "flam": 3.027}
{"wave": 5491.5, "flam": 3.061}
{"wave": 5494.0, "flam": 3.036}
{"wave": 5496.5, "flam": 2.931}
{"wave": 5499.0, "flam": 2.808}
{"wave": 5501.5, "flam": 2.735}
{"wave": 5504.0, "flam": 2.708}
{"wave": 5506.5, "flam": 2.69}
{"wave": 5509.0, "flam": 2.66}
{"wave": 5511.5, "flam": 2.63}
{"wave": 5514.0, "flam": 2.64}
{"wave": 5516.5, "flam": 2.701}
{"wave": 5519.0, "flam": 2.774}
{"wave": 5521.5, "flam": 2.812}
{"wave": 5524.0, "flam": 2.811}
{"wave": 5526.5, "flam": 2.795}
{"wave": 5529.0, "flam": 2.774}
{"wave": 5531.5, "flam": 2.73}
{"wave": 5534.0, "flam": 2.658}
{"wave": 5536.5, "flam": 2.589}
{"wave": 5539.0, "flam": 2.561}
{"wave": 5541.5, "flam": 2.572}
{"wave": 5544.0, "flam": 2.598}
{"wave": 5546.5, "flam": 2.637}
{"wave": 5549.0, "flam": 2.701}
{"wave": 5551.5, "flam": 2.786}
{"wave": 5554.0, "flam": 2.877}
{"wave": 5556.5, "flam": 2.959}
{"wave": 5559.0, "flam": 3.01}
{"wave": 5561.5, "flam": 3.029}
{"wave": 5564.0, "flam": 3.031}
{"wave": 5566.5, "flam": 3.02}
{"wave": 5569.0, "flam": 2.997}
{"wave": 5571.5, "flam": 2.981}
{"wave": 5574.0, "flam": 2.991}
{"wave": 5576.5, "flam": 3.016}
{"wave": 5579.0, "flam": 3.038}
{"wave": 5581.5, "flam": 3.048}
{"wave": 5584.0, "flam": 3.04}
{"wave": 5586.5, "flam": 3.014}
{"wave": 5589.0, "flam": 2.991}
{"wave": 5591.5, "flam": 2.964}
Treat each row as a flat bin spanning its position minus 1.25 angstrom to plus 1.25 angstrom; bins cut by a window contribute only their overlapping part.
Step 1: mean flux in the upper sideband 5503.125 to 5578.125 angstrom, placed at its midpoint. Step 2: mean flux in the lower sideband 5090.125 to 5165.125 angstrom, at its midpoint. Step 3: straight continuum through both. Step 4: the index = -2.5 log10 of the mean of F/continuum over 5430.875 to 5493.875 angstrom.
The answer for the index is -0.11 mag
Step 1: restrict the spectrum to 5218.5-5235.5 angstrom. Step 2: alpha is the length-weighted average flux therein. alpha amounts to 2.57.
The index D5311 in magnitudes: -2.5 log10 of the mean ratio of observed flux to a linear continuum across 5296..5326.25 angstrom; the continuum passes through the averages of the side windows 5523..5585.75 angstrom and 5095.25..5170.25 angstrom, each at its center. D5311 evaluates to -0.18 mag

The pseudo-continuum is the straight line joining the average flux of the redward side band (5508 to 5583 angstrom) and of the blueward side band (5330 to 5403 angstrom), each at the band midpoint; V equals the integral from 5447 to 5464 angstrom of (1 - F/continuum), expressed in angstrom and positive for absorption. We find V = 2.2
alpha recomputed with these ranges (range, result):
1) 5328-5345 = 2.74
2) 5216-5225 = 2.51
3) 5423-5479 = 2.97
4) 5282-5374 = 2.85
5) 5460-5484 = 2.8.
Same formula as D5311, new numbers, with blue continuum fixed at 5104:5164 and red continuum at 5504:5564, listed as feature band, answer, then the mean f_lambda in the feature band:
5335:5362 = -0.221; 2.97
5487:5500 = -0.117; 2.98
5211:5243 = -0.131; 2.49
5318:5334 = -0.135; 2.7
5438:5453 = -0.201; 3.11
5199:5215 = 0.221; 1.77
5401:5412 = -0.248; 3.17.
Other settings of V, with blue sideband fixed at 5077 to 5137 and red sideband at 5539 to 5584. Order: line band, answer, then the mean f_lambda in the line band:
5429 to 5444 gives -4.2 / 3.39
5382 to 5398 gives -4.6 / 3.28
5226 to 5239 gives -2.1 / 2.6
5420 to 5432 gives -3.3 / 3.34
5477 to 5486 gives -0.6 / 2.91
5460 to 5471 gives -0.1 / 2.73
